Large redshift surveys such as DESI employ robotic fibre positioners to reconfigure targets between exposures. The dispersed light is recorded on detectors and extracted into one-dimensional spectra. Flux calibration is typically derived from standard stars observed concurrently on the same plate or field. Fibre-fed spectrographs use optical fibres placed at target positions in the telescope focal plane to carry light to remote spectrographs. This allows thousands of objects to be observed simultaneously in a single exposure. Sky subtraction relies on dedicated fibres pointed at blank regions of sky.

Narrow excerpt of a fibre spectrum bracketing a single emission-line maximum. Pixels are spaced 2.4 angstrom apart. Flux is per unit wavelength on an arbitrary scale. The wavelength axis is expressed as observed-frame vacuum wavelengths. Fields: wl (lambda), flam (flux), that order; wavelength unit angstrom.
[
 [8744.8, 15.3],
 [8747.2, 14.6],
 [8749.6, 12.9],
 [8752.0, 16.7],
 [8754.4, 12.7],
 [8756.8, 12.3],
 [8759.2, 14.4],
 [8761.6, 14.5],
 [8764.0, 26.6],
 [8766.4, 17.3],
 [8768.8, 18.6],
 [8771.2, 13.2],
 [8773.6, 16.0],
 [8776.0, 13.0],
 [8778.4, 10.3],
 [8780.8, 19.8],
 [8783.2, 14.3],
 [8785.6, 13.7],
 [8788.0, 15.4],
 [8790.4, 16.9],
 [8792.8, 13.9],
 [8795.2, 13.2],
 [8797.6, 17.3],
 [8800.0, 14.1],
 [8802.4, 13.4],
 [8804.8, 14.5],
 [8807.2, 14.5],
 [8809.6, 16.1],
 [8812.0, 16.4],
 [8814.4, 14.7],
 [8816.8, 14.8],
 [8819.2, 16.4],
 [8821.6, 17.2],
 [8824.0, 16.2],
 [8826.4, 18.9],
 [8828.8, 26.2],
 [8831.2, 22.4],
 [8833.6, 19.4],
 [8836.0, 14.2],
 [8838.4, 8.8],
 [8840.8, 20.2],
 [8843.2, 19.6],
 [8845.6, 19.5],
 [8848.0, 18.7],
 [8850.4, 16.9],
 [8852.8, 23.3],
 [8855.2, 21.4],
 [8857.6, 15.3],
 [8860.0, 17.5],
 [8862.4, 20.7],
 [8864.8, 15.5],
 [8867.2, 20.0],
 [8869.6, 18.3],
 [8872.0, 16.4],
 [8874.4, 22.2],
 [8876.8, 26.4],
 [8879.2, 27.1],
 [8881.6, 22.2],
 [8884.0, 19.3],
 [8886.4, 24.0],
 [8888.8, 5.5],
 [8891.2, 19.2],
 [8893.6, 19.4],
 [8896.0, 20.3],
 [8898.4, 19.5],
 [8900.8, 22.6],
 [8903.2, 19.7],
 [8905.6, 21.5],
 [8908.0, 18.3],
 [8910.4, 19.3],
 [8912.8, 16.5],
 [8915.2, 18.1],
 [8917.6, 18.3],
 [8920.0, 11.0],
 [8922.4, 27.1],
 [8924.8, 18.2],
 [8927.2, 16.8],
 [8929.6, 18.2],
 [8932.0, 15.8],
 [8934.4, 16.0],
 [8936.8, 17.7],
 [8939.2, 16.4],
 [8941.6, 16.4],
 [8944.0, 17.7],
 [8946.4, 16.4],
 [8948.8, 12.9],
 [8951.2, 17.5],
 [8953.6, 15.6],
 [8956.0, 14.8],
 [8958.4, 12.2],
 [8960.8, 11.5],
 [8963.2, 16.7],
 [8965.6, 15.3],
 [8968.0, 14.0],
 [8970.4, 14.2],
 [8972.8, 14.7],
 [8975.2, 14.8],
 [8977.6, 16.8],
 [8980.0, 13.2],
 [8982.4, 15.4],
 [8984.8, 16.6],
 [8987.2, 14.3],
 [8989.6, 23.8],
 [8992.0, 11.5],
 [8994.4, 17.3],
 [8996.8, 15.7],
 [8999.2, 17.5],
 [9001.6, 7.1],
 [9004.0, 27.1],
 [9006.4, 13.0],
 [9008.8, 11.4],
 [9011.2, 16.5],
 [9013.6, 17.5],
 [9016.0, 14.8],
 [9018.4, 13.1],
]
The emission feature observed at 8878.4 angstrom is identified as H-beta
